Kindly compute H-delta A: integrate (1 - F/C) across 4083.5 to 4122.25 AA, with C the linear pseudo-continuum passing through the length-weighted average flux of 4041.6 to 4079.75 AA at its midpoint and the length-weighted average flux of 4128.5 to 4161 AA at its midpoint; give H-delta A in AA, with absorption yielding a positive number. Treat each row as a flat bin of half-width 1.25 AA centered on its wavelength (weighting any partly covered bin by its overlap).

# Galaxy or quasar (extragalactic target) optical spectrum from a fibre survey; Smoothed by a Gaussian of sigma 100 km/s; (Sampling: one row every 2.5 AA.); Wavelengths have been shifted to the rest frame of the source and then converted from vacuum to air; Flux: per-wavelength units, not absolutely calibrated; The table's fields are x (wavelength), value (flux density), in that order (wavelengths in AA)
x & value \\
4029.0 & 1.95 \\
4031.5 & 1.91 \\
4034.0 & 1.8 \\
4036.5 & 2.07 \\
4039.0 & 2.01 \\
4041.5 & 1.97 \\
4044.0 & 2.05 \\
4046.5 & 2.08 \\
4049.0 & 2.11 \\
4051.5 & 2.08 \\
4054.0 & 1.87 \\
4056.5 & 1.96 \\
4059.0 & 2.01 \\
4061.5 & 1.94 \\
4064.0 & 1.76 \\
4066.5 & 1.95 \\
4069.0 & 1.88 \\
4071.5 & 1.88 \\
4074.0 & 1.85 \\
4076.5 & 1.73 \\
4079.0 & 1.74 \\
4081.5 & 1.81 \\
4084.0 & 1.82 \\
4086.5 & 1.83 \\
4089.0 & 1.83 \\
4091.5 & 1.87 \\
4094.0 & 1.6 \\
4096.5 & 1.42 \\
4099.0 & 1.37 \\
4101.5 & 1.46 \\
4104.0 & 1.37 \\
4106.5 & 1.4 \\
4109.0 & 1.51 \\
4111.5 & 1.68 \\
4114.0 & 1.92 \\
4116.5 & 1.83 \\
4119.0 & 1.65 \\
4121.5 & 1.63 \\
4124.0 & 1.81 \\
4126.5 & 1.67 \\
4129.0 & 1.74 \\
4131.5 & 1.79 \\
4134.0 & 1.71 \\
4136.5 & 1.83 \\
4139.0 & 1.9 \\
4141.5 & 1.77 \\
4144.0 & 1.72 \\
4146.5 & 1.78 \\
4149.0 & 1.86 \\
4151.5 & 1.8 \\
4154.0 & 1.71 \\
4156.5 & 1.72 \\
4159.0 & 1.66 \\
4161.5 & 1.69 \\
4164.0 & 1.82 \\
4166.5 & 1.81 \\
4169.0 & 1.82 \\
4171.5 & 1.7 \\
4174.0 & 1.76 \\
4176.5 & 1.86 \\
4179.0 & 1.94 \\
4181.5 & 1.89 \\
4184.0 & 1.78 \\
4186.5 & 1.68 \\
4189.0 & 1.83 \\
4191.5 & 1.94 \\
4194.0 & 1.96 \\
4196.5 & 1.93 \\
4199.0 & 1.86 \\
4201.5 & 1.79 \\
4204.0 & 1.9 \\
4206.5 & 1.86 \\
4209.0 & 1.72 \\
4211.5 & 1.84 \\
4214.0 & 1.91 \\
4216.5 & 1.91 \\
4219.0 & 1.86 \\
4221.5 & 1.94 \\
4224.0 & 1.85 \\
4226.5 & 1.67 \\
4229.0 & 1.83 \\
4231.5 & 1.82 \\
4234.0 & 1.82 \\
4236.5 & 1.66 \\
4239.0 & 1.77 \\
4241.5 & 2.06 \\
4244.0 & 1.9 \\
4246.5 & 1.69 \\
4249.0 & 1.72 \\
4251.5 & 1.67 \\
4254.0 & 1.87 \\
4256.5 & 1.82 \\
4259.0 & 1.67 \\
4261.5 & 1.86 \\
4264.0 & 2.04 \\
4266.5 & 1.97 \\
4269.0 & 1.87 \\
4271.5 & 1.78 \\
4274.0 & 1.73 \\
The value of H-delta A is 4.5 AA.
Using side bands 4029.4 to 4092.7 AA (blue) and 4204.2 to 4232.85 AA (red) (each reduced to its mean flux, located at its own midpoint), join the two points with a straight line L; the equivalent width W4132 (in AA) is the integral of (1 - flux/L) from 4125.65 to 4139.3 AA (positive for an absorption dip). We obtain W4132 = 0.8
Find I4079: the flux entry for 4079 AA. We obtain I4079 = 1.74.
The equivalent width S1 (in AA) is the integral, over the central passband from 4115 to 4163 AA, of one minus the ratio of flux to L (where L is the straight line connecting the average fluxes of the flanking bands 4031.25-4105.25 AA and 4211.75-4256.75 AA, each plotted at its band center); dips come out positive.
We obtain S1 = 2.0 AA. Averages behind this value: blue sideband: 1.83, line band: 1.75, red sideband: 1.82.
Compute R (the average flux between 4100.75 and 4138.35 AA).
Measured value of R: 1.67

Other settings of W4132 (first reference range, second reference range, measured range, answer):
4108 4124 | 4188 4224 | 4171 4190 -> 0.2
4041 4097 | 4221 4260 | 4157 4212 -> 0.1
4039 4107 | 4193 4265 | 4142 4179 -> 1.1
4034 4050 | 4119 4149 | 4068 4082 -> 0.9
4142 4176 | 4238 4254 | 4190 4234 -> -1.7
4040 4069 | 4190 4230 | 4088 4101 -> 2.3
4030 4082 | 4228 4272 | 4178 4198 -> -0.1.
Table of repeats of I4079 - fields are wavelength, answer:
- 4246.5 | 1.69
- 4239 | 1.77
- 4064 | 1.76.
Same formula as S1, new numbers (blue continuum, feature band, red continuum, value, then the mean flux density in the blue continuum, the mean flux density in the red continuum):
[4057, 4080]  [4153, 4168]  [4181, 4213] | 0.9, 1.86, 1.84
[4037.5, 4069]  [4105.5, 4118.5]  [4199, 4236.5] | 1.7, 1.98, 1.83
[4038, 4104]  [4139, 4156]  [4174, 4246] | 0.5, 1.83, 1.85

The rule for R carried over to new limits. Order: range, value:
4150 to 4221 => 1.82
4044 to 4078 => 1.93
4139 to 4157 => 1.78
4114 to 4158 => 1.76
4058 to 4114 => 1.72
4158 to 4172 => 1.75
